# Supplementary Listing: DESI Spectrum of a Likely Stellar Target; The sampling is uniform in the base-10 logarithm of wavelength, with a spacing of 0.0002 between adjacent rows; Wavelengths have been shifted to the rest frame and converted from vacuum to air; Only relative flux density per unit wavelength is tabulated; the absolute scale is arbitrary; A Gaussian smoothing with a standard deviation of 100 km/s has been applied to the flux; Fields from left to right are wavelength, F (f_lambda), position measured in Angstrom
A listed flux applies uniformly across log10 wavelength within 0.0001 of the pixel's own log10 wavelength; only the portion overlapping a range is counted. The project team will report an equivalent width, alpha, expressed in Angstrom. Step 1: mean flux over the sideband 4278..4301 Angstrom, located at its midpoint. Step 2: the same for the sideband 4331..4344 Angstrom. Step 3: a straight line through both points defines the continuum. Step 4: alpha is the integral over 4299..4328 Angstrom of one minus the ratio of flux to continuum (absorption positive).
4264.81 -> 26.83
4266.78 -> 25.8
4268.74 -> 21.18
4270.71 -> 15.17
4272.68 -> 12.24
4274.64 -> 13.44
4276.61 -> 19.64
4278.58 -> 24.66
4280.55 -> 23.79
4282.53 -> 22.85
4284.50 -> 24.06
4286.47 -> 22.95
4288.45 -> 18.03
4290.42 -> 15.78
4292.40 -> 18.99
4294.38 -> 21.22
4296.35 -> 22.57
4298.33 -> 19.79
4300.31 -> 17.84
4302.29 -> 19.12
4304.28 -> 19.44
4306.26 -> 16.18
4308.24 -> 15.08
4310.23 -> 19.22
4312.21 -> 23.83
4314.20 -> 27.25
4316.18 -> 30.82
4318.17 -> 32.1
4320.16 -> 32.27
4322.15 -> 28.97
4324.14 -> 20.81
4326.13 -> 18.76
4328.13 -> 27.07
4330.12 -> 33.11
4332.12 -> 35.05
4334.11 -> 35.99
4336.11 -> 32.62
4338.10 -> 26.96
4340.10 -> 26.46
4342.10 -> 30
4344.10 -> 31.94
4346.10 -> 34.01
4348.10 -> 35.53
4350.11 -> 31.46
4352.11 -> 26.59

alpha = 3.5 Angstrom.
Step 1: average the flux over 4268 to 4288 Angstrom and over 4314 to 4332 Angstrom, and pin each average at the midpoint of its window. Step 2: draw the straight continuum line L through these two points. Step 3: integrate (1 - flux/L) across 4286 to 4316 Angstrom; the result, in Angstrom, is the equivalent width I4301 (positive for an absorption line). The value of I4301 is 5.11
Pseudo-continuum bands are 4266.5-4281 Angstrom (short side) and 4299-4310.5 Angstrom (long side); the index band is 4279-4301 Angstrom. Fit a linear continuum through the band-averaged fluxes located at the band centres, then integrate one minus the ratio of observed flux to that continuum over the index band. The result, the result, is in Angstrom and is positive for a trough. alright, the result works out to -3.0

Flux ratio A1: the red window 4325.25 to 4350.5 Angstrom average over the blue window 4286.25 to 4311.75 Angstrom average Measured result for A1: 1.62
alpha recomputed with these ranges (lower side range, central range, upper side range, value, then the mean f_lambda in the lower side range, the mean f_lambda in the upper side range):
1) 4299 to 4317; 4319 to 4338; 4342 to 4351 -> -1.4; 20.9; 32.8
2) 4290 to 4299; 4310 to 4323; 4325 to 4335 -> -1.1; 19.9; 29.8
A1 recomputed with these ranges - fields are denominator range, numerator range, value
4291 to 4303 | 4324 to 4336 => 1.48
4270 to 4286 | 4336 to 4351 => 1.58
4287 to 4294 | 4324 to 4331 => 1.39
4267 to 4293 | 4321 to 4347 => 1.50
